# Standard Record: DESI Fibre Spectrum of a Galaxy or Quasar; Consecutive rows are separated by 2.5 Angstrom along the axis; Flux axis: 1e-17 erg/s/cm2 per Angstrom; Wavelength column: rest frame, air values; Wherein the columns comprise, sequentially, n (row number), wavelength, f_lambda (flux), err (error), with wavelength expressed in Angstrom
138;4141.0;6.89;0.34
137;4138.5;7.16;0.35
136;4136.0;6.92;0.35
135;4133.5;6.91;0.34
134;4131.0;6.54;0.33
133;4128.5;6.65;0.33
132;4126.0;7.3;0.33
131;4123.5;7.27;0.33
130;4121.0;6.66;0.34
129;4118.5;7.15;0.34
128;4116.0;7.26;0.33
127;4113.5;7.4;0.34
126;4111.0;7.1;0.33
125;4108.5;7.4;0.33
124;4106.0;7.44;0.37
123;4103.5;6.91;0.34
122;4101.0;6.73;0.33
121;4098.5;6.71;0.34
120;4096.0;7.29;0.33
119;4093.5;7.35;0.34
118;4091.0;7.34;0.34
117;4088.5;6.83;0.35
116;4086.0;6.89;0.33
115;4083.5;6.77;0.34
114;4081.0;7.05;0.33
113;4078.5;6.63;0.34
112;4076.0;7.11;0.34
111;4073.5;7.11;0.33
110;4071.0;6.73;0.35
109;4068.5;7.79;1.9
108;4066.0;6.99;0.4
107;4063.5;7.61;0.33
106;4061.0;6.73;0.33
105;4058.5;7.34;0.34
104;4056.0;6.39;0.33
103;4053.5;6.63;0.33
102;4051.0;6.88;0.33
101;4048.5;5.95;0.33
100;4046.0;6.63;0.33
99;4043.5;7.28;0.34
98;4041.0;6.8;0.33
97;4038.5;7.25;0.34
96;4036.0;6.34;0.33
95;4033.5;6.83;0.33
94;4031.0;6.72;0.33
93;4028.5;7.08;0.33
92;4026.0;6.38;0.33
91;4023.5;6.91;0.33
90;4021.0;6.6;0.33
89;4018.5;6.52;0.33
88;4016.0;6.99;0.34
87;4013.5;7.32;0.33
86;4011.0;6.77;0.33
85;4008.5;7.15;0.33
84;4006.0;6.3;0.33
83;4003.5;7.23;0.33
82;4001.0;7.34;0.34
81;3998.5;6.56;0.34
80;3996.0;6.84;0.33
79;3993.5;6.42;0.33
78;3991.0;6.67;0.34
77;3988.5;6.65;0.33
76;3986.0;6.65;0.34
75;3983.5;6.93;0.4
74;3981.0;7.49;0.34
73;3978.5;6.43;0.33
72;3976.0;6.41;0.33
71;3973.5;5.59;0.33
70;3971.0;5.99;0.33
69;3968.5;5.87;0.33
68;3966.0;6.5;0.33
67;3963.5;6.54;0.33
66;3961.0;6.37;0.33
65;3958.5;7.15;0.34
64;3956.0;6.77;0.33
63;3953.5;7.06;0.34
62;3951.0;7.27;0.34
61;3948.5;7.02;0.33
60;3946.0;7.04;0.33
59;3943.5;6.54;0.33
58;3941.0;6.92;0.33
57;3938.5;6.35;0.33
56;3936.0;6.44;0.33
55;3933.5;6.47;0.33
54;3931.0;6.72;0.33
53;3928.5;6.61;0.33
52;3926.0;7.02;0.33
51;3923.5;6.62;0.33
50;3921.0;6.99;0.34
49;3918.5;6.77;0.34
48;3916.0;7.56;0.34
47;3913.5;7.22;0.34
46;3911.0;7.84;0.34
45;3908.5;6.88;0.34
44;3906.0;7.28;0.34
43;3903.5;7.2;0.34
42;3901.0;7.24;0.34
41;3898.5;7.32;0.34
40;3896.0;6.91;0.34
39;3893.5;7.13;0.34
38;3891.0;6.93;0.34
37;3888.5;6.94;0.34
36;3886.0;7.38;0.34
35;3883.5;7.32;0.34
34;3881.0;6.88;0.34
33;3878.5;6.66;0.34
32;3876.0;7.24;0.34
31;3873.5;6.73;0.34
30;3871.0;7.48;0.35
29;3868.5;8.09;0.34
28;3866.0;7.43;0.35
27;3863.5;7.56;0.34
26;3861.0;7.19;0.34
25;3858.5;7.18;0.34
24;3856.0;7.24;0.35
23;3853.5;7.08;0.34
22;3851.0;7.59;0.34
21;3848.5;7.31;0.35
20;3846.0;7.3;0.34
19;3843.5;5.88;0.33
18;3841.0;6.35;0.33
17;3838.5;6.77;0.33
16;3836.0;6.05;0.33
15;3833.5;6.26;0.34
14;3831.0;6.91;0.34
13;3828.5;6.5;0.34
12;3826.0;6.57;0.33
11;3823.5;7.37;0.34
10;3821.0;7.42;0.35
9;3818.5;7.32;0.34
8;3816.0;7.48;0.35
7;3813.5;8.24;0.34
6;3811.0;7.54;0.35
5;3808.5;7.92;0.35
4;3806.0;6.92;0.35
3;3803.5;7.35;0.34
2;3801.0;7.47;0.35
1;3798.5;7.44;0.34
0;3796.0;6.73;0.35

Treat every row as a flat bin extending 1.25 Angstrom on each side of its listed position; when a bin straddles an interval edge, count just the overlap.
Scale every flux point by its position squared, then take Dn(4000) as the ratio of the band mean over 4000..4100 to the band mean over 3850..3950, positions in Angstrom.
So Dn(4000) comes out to 1.05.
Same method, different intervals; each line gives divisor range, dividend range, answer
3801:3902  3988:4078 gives 1.05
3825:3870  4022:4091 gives 1.10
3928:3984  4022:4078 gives 1.09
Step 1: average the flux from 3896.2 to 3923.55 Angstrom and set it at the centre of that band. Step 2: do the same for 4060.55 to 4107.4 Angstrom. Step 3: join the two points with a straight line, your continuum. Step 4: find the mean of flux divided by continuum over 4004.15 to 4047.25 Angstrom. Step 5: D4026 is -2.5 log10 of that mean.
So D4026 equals 0.04 mag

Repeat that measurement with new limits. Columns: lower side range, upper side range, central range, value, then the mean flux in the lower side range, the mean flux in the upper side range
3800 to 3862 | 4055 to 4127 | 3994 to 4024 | 0.03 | 7.09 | 7.08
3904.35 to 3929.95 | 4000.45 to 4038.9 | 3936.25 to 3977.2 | 0.06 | 7.08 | 6.84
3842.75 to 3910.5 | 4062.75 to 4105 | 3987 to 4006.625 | 0.05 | 7.18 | 7.05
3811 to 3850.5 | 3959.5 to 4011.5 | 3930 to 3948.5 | 0.01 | 6.95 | 6.6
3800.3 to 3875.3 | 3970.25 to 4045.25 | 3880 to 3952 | 0.00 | 7.15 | 6.75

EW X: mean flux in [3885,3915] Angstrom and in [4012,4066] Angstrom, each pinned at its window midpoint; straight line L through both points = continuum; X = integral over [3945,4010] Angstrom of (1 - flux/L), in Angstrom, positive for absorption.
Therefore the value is 2.64 Angstrom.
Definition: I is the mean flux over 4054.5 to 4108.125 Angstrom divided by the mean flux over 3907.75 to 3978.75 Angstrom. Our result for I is 1.05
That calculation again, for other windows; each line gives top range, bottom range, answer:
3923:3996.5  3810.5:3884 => 0.94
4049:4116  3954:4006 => 1.06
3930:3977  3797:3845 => 0.93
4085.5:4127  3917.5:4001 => 1.07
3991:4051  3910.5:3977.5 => 1.01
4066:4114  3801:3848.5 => 1.01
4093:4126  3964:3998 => 1.10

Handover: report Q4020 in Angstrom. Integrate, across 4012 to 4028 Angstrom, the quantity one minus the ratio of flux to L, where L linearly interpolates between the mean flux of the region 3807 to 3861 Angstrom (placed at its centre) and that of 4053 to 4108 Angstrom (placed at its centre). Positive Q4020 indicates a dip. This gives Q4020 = 0.5 Angstrom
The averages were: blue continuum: 7.06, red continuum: 7.03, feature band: 6.8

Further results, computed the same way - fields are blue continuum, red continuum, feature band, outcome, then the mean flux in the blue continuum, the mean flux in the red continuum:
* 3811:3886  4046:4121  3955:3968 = 0.8 Angstrom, 7.1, 7.01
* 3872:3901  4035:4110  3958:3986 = 2.2 Angstrom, 7.05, 6.97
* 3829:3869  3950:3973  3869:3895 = -0.9 Angstrom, 6.98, 6.57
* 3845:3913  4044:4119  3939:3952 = 0.4 Angstrom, 7.23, 7.01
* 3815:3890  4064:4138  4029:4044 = 0.4 Angstrom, 7.05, 7.05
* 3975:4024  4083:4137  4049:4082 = -0.1 Angstrom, 6.81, 7.04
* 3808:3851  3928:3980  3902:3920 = -1.4 Angstrom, 7.01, 6.58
